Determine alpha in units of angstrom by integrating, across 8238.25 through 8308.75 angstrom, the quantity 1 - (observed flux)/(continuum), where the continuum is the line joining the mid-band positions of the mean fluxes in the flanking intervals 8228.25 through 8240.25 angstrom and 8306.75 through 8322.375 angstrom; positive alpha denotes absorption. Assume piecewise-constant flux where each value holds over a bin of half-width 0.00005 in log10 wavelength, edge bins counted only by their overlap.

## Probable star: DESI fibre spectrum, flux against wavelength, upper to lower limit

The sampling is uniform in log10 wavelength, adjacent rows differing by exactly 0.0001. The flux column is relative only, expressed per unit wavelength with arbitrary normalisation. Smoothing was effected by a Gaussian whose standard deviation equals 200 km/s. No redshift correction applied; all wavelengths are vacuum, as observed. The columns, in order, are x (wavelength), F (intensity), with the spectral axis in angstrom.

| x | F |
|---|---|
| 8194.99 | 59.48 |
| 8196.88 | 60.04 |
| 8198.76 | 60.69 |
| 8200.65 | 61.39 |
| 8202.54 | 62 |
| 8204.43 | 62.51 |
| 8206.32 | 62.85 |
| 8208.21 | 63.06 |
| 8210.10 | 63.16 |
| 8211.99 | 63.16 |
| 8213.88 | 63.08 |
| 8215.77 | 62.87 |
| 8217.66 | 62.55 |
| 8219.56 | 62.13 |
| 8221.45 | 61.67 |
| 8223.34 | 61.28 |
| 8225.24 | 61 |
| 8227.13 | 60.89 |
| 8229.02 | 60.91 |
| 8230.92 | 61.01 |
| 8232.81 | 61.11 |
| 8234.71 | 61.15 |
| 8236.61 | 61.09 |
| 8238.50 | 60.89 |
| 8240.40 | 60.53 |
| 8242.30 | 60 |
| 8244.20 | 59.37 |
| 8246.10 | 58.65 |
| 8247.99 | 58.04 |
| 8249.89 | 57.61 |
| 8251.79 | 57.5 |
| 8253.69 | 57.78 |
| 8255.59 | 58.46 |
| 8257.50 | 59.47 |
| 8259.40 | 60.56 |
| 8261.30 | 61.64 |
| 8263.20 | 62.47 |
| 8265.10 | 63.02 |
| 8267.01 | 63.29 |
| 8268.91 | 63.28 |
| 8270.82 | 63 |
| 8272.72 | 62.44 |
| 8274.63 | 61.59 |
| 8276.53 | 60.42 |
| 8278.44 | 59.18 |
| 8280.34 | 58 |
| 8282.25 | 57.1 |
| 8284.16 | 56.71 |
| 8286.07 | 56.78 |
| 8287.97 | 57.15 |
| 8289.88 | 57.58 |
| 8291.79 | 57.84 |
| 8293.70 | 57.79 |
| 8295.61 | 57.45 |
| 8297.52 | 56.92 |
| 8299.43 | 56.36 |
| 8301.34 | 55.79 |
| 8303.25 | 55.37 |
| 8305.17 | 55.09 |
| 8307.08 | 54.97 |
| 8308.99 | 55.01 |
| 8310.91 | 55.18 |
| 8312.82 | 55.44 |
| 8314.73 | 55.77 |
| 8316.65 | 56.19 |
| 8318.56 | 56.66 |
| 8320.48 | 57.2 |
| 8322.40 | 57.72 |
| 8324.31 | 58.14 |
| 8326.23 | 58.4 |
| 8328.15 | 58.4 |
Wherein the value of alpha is -0.4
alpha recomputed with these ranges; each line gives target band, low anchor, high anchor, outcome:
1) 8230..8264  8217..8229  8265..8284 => 0.76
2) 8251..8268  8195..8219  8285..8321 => -0.44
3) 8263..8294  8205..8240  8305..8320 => -0.98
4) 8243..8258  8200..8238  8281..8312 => 0.34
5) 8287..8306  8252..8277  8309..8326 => 0.54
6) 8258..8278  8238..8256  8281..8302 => -1.39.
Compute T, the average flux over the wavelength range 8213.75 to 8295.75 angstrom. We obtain 60.1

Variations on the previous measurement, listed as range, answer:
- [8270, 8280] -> 61.1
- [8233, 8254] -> 59.4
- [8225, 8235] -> 61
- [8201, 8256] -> 60.9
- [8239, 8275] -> 60.4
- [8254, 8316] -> 58.4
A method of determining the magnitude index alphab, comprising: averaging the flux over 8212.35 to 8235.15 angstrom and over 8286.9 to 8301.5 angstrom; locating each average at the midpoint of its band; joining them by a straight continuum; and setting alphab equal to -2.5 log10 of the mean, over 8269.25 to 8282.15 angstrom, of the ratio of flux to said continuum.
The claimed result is -0.04 mag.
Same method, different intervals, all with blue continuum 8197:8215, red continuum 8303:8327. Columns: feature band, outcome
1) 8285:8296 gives 0.00 mag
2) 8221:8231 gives 0.00 mag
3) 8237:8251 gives 0.02 mag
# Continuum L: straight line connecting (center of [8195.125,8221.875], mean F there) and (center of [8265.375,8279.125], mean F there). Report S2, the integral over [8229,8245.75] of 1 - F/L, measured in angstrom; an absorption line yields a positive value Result 0.4 angstrom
